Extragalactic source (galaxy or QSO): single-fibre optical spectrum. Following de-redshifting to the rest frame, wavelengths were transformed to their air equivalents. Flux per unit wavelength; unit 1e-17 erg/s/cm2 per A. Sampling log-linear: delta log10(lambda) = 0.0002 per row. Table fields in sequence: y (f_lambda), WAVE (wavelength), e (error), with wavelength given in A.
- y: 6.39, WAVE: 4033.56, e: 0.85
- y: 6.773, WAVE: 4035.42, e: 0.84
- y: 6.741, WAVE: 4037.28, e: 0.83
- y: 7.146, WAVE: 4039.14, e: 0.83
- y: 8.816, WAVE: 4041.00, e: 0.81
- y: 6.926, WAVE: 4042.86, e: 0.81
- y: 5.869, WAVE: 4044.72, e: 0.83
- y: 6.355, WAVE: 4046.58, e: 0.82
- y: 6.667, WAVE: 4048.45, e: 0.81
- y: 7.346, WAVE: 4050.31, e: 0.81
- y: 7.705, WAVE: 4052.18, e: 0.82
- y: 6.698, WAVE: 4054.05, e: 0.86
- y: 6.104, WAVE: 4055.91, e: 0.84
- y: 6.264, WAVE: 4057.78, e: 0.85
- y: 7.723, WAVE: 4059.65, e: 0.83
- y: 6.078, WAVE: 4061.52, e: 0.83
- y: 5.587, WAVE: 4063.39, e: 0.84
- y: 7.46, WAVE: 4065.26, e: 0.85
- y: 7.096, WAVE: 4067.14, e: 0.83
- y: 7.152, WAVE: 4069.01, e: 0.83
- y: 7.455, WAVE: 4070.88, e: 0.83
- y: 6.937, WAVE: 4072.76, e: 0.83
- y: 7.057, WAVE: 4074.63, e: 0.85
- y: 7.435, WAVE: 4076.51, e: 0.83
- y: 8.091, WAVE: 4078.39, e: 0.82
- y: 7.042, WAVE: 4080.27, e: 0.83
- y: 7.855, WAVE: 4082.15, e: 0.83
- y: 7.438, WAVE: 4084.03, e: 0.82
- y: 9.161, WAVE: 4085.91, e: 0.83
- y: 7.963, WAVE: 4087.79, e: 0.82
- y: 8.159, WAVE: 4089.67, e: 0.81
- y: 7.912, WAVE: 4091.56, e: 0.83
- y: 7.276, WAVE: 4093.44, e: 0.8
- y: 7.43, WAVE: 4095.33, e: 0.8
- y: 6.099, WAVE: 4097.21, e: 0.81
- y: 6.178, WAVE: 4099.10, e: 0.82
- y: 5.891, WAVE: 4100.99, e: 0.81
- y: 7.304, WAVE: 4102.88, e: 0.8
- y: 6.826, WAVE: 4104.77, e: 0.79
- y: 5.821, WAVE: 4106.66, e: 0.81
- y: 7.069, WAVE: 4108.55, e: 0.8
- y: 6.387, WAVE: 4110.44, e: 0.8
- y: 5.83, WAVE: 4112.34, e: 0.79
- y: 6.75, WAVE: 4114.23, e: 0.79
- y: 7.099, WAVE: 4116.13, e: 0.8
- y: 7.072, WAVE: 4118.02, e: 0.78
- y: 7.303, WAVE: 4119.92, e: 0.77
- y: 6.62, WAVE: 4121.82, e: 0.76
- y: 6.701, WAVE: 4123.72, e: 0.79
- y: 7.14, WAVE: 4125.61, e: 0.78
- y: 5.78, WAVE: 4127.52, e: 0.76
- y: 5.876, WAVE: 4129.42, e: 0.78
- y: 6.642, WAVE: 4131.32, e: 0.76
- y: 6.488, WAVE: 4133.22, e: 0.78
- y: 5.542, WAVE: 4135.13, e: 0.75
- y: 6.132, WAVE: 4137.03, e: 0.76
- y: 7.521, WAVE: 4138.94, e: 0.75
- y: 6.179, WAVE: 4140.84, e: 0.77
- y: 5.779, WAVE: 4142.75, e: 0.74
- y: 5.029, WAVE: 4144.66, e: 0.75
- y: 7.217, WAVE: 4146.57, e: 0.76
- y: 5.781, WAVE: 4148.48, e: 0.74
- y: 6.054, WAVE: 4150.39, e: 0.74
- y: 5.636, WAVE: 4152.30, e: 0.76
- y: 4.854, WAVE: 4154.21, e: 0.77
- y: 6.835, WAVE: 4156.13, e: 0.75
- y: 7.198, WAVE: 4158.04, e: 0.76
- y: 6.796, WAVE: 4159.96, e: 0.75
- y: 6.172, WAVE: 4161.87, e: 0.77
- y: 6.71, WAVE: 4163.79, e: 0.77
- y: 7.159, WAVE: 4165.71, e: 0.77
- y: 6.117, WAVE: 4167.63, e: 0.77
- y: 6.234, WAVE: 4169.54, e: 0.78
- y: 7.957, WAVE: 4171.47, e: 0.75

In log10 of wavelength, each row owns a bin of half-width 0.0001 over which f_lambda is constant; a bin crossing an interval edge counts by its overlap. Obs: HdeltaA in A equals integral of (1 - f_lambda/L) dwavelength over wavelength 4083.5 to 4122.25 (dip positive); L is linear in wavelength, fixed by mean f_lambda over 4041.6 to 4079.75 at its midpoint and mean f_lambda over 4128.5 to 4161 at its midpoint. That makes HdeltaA -2.7 A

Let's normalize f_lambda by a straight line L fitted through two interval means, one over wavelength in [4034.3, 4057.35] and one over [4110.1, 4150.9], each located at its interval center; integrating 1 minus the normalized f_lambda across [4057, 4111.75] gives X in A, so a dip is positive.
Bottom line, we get -3.4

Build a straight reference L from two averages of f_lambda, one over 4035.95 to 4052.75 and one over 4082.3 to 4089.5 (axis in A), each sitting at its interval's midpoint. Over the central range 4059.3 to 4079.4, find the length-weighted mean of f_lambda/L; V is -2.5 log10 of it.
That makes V 0.09 mag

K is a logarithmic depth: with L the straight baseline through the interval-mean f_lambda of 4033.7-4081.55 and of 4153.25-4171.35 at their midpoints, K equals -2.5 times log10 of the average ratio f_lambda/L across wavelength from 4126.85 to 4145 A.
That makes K 0.085 mag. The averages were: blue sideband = 6.98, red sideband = 6.52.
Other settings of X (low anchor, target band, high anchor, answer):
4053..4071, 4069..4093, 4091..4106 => -3.2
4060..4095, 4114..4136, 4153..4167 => 1.0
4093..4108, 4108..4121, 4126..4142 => -0.6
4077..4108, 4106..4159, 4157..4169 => 4.3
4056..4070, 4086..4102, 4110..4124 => -1.2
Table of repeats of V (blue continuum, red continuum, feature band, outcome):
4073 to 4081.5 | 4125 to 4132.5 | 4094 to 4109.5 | 0.05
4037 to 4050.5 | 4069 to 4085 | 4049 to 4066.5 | 0.06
